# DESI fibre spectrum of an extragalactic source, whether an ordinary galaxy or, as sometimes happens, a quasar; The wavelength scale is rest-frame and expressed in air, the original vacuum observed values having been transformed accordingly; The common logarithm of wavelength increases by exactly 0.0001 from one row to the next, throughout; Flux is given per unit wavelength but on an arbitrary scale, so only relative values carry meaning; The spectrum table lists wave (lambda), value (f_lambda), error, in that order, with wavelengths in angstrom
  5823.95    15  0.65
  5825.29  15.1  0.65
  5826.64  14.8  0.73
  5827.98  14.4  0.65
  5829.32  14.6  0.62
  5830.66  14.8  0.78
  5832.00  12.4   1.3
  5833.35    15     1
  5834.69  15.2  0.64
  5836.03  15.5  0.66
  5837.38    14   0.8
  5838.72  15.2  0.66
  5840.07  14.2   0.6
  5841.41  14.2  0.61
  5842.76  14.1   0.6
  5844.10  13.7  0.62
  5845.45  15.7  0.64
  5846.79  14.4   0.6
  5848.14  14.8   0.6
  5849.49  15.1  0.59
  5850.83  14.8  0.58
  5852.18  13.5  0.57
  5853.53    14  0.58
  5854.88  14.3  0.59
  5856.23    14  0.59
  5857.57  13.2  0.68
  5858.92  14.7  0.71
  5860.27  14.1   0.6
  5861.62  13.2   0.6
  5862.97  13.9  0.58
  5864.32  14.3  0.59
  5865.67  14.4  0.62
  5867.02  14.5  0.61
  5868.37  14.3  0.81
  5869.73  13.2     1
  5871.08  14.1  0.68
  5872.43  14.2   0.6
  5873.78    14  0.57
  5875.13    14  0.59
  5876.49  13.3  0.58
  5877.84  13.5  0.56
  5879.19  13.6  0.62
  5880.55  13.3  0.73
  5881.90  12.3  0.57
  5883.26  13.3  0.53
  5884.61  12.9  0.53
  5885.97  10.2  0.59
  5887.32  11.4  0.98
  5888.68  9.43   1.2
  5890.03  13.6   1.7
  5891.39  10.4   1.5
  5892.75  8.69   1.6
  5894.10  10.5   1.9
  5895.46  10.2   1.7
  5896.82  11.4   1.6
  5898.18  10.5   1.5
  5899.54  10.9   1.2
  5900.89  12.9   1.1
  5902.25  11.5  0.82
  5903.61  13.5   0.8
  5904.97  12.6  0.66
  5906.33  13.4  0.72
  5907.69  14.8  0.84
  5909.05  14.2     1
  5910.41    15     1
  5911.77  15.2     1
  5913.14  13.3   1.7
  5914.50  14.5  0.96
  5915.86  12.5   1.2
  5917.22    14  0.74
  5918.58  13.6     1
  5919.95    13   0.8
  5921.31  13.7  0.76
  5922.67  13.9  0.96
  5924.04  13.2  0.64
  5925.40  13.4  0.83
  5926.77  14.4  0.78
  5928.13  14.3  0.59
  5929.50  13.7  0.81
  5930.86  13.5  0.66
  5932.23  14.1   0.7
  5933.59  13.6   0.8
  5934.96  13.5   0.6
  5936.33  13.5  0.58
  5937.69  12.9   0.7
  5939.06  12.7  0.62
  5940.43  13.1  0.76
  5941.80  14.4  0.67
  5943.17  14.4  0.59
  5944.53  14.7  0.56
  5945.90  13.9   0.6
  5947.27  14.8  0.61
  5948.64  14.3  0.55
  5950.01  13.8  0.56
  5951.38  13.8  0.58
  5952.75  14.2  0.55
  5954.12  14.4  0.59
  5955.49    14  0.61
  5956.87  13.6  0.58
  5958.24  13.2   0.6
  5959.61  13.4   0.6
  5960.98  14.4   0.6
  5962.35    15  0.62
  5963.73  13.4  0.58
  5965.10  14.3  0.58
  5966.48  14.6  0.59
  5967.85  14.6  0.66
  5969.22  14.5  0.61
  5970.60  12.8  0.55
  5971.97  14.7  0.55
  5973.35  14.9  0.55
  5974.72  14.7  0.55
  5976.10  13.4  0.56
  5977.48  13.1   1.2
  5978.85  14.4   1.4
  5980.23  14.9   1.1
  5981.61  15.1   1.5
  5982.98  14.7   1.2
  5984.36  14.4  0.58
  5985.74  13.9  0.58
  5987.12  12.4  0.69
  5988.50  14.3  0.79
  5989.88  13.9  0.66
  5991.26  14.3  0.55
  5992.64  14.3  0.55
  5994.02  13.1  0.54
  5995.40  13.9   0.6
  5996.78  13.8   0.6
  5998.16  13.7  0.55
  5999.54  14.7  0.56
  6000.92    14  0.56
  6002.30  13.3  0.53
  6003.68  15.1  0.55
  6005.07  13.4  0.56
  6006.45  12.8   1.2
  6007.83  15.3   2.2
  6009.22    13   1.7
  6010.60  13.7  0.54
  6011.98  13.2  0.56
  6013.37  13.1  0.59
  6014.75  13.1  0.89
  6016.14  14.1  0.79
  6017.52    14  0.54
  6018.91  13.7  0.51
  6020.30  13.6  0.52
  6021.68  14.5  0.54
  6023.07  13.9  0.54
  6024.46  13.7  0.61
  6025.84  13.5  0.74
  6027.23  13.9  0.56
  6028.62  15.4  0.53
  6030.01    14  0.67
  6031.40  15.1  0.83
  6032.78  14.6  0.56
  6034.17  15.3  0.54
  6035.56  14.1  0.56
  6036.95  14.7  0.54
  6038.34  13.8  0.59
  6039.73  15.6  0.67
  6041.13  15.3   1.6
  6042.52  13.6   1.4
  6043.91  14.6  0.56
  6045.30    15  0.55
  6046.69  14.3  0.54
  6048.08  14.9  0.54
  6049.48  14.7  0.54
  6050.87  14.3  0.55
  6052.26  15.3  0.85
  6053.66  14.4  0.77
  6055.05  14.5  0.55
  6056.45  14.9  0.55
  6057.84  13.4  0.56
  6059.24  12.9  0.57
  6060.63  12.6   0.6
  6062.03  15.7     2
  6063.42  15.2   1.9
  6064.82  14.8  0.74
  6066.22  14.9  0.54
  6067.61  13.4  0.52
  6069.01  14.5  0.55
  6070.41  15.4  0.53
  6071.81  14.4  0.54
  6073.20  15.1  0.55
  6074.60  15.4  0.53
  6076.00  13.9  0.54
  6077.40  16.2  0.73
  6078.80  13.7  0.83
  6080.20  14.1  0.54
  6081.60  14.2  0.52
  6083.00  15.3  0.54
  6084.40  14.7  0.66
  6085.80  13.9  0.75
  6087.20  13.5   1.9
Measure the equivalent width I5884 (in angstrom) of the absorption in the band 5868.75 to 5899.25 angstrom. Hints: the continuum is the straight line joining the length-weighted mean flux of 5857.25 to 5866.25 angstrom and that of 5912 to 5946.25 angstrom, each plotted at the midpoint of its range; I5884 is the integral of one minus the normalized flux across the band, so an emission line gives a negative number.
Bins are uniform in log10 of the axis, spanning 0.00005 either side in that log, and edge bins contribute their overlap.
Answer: 3.8 angstrom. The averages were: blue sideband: 14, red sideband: 13.7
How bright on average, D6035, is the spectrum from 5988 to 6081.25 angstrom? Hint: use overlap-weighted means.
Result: 14.3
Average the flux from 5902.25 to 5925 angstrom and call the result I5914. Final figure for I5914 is 13.7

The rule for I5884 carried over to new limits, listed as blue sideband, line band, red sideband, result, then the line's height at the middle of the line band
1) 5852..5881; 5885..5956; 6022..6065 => 4.9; 14.1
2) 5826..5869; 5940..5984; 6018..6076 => 0.7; 14.4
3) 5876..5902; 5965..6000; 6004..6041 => -2.0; 13.4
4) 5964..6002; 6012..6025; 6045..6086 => 0.5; 14.3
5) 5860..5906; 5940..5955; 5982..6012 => -1.0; 13.3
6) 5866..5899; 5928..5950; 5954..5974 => -0.4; 13.6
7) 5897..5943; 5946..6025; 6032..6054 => 0.5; 14.1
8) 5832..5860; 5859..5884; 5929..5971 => 0.9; 14.3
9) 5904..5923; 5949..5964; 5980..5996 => 0.0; 14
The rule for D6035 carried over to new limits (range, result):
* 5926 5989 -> 14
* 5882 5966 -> 13.2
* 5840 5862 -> 14.3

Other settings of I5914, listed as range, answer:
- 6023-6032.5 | 14.3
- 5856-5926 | 13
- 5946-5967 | 14.1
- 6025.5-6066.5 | 14.5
